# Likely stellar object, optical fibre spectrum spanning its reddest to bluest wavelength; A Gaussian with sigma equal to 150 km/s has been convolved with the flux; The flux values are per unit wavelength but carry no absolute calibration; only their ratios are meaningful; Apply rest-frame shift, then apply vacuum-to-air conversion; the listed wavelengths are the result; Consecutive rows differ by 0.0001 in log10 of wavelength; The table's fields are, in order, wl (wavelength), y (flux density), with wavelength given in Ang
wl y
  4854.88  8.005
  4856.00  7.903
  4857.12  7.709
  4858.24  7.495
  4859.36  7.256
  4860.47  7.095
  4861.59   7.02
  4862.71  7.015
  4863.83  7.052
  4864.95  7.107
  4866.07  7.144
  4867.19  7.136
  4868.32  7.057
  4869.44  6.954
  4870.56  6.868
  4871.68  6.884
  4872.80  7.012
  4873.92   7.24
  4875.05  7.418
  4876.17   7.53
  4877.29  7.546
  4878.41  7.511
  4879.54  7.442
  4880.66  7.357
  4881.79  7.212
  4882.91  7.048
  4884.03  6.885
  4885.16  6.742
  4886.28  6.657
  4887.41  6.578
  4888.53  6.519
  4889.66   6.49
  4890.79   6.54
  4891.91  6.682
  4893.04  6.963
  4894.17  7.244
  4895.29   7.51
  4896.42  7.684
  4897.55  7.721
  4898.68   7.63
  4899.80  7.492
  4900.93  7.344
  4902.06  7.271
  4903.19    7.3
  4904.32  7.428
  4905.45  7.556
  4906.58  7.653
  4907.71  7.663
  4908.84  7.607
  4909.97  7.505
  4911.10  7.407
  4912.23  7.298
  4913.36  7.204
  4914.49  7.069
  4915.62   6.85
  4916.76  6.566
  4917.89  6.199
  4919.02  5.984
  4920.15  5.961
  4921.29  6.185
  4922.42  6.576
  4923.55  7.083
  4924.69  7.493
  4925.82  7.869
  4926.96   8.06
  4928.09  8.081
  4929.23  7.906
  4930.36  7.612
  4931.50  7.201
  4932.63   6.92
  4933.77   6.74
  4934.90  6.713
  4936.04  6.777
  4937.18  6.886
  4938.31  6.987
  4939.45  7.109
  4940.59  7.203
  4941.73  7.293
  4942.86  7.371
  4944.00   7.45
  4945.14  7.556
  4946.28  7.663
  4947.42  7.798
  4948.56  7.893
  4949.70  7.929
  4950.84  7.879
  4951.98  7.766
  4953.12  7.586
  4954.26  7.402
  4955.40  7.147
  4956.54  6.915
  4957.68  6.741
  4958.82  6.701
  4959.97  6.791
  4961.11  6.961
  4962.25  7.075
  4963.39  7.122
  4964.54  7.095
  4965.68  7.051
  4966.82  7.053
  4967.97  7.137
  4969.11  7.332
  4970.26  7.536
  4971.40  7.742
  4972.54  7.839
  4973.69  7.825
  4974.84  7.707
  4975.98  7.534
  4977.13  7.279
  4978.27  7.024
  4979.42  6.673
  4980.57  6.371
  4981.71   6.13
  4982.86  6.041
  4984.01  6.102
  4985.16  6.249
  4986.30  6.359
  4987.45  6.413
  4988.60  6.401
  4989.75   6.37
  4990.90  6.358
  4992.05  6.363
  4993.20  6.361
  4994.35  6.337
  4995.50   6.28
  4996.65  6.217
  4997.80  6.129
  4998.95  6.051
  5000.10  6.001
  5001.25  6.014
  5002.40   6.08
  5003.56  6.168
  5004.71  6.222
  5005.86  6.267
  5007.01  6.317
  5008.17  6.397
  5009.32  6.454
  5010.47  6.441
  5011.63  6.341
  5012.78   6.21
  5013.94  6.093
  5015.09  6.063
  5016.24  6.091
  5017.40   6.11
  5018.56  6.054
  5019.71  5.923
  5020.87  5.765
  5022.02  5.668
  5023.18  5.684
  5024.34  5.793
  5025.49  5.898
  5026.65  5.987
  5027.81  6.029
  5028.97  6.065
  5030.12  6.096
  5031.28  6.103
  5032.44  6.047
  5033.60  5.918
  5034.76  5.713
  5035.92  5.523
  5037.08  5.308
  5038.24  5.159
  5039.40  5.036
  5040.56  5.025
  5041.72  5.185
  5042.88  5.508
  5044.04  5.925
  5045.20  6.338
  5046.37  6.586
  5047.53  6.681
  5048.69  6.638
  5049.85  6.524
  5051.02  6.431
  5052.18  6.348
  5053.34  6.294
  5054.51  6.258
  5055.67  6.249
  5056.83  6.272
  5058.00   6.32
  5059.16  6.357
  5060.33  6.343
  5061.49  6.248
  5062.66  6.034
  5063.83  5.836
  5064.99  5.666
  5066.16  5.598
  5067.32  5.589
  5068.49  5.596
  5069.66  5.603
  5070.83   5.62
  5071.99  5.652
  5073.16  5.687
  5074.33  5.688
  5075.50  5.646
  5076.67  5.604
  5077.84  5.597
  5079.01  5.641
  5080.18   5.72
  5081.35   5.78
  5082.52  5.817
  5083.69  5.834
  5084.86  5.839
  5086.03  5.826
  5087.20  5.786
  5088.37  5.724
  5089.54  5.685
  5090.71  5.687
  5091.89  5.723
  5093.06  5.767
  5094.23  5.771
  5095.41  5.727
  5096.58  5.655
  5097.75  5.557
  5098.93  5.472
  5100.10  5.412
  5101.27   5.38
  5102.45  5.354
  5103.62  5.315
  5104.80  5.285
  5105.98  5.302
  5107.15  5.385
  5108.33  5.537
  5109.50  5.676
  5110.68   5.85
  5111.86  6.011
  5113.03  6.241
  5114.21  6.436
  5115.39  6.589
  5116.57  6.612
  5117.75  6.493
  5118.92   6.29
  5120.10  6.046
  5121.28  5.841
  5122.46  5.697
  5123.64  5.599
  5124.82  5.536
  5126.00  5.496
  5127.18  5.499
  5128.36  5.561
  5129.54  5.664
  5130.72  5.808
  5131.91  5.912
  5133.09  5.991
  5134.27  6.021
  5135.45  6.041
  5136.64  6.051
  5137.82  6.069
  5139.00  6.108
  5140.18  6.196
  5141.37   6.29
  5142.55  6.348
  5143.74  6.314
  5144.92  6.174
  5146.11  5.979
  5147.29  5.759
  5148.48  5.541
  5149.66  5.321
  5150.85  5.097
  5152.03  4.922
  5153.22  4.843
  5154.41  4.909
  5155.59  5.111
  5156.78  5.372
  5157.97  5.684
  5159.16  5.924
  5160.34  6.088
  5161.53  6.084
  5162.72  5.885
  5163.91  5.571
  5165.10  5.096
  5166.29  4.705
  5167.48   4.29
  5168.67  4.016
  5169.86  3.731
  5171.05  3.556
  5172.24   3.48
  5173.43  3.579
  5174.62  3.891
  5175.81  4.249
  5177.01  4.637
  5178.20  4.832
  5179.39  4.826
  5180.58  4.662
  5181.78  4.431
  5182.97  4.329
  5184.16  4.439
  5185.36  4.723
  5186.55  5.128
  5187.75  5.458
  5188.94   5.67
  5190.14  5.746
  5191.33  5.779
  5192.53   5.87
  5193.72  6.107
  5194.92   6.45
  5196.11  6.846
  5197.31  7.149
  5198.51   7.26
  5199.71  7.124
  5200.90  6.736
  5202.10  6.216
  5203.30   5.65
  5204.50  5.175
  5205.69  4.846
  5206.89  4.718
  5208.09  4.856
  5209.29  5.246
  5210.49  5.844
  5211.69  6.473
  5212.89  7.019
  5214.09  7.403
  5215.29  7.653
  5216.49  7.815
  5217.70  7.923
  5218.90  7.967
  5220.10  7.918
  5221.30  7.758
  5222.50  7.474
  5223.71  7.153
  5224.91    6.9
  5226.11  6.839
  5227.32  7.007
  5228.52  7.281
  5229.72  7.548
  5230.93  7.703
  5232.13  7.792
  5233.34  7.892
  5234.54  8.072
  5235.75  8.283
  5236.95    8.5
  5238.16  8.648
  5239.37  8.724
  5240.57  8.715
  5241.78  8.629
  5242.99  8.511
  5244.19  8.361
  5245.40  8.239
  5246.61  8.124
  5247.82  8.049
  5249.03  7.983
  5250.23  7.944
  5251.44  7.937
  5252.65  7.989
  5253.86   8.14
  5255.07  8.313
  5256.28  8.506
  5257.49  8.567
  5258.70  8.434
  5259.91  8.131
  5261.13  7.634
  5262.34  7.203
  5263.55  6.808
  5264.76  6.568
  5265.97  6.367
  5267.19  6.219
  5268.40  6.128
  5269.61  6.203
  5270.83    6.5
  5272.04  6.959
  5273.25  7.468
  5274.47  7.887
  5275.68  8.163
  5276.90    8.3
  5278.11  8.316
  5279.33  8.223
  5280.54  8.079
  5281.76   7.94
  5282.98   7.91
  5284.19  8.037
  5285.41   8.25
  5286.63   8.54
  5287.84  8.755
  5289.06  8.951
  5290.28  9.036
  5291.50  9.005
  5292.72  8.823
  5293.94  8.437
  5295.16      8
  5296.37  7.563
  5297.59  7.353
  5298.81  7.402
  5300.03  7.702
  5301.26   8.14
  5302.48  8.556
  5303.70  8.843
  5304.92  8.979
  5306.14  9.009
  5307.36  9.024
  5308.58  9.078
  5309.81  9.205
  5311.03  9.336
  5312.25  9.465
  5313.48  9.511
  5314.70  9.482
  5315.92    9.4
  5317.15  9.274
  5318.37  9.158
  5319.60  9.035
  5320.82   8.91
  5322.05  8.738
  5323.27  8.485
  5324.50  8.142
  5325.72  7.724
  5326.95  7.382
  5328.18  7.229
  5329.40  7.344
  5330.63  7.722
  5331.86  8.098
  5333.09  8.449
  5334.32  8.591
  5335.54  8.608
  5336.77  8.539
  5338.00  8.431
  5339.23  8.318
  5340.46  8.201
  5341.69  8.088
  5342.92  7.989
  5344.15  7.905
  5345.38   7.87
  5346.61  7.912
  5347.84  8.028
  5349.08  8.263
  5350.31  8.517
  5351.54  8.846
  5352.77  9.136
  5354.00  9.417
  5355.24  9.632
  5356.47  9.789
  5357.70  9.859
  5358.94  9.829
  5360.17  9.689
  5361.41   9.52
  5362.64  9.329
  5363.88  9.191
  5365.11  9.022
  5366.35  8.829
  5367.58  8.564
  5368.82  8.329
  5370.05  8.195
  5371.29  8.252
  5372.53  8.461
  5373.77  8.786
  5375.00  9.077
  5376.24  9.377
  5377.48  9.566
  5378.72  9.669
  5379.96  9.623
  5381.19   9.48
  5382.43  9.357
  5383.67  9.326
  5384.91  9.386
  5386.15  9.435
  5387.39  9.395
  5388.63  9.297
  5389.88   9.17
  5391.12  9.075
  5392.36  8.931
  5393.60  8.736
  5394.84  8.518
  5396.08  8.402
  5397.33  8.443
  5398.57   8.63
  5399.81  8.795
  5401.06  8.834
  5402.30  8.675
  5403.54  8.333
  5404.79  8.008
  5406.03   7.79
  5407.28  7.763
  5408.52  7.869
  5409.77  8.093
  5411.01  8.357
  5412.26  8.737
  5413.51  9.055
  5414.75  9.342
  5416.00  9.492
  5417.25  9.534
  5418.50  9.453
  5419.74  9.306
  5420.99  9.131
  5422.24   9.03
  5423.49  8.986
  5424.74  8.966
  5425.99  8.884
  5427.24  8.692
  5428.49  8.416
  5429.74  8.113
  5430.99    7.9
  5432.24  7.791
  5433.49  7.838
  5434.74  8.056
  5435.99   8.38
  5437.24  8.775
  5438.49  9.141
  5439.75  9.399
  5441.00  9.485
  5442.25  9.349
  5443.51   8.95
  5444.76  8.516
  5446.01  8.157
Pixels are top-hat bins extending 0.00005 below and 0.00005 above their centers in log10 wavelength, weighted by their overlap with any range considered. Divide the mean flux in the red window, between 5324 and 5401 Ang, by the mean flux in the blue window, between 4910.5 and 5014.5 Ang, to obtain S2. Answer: 1.27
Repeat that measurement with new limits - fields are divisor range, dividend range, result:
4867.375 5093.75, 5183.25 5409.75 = 1.22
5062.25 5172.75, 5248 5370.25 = 1.48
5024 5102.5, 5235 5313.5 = 1.39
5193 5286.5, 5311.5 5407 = 1.18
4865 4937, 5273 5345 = 1.18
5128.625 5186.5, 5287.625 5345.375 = 1.63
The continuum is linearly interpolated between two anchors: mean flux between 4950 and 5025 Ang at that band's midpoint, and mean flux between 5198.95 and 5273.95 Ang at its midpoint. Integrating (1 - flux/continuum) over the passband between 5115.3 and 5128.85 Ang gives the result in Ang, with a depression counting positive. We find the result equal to 2.10 Ang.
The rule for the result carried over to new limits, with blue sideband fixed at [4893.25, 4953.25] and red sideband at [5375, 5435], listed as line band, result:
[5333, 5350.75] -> 0.78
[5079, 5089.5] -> 2.73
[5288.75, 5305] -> 0.32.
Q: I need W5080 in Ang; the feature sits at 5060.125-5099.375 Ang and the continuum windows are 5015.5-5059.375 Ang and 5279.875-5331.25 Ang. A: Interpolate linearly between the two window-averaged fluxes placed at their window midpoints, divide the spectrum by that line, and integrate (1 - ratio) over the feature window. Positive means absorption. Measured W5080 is 3.91 Ang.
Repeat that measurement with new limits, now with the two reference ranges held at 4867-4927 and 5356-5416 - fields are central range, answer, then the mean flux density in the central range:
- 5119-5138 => 5.2 Ang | 5.81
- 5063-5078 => 4.1 Ang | 5.65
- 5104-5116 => 3.2 Ang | 5.82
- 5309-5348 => 1.1 Ang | 8.46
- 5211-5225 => 1.4 Ang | 7.46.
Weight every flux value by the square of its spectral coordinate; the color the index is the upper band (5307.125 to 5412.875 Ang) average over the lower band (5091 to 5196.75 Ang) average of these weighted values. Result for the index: 1.73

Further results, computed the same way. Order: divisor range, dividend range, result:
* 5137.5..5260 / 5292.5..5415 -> 1.44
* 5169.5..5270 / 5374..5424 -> 1.43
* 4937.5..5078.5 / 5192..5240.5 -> 1.19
